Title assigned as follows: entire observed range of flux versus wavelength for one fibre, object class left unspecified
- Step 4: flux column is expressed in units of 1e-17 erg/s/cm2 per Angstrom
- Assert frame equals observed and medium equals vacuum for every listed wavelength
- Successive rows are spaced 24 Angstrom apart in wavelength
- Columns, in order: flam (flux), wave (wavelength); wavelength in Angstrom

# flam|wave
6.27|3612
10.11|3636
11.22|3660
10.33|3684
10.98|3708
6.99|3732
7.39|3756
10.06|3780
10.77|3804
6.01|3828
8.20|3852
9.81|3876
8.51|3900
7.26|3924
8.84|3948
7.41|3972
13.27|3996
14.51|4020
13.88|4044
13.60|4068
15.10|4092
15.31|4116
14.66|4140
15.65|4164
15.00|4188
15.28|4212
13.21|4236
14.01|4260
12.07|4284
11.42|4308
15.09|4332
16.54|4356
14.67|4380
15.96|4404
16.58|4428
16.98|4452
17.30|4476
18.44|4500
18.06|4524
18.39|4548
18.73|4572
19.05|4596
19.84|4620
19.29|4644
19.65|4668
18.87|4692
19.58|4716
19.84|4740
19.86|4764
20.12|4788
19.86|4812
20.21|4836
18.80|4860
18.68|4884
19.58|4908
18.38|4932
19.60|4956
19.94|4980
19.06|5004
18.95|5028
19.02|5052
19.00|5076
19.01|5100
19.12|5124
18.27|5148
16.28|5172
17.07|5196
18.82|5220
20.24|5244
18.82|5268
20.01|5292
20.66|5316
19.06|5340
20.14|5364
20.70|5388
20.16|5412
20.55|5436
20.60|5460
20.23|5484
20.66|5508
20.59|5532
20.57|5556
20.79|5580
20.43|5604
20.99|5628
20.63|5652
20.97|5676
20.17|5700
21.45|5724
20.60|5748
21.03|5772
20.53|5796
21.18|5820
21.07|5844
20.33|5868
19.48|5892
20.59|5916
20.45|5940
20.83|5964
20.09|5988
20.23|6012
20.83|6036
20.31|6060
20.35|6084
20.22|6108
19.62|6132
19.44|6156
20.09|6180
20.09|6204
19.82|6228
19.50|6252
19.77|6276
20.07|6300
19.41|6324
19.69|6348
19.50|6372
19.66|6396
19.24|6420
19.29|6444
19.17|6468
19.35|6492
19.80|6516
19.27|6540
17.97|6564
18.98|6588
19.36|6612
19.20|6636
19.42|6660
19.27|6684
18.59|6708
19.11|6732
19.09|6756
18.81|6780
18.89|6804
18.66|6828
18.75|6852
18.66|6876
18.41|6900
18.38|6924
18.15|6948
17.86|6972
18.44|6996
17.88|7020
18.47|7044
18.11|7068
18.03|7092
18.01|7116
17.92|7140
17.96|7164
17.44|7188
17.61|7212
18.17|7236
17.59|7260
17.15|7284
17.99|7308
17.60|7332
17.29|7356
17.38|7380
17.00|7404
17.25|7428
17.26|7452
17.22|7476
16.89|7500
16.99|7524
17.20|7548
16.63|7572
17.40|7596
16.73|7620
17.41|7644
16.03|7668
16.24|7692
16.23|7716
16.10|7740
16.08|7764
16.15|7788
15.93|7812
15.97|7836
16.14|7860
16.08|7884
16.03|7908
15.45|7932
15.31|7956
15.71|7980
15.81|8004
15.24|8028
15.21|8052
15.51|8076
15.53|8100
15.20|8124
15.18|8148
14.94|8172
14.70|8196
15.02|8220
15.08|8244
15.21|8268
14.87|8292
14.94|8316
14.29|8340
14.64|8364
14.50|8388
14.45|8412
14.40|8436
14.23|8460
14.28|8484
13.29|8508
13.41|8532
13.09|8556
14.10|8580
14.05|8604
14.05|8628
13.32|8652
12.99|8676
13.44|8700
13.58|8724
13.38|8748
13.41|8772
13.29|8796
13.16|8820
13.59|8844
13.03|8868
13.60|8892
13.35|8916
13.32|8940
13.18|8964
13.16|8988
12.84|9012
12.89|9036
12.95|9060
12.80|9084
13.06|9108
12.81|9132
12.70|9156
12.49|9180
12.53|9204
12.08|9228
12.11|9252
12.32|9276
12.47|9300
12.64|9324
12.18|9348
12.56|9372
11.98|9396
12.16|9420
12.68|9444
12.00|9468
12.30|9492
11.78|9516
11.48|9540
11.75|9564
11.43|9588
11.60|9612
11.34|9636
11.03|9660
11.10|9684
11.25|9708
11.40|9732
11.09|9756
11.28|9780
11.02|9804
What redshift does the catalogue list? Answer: 0.000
